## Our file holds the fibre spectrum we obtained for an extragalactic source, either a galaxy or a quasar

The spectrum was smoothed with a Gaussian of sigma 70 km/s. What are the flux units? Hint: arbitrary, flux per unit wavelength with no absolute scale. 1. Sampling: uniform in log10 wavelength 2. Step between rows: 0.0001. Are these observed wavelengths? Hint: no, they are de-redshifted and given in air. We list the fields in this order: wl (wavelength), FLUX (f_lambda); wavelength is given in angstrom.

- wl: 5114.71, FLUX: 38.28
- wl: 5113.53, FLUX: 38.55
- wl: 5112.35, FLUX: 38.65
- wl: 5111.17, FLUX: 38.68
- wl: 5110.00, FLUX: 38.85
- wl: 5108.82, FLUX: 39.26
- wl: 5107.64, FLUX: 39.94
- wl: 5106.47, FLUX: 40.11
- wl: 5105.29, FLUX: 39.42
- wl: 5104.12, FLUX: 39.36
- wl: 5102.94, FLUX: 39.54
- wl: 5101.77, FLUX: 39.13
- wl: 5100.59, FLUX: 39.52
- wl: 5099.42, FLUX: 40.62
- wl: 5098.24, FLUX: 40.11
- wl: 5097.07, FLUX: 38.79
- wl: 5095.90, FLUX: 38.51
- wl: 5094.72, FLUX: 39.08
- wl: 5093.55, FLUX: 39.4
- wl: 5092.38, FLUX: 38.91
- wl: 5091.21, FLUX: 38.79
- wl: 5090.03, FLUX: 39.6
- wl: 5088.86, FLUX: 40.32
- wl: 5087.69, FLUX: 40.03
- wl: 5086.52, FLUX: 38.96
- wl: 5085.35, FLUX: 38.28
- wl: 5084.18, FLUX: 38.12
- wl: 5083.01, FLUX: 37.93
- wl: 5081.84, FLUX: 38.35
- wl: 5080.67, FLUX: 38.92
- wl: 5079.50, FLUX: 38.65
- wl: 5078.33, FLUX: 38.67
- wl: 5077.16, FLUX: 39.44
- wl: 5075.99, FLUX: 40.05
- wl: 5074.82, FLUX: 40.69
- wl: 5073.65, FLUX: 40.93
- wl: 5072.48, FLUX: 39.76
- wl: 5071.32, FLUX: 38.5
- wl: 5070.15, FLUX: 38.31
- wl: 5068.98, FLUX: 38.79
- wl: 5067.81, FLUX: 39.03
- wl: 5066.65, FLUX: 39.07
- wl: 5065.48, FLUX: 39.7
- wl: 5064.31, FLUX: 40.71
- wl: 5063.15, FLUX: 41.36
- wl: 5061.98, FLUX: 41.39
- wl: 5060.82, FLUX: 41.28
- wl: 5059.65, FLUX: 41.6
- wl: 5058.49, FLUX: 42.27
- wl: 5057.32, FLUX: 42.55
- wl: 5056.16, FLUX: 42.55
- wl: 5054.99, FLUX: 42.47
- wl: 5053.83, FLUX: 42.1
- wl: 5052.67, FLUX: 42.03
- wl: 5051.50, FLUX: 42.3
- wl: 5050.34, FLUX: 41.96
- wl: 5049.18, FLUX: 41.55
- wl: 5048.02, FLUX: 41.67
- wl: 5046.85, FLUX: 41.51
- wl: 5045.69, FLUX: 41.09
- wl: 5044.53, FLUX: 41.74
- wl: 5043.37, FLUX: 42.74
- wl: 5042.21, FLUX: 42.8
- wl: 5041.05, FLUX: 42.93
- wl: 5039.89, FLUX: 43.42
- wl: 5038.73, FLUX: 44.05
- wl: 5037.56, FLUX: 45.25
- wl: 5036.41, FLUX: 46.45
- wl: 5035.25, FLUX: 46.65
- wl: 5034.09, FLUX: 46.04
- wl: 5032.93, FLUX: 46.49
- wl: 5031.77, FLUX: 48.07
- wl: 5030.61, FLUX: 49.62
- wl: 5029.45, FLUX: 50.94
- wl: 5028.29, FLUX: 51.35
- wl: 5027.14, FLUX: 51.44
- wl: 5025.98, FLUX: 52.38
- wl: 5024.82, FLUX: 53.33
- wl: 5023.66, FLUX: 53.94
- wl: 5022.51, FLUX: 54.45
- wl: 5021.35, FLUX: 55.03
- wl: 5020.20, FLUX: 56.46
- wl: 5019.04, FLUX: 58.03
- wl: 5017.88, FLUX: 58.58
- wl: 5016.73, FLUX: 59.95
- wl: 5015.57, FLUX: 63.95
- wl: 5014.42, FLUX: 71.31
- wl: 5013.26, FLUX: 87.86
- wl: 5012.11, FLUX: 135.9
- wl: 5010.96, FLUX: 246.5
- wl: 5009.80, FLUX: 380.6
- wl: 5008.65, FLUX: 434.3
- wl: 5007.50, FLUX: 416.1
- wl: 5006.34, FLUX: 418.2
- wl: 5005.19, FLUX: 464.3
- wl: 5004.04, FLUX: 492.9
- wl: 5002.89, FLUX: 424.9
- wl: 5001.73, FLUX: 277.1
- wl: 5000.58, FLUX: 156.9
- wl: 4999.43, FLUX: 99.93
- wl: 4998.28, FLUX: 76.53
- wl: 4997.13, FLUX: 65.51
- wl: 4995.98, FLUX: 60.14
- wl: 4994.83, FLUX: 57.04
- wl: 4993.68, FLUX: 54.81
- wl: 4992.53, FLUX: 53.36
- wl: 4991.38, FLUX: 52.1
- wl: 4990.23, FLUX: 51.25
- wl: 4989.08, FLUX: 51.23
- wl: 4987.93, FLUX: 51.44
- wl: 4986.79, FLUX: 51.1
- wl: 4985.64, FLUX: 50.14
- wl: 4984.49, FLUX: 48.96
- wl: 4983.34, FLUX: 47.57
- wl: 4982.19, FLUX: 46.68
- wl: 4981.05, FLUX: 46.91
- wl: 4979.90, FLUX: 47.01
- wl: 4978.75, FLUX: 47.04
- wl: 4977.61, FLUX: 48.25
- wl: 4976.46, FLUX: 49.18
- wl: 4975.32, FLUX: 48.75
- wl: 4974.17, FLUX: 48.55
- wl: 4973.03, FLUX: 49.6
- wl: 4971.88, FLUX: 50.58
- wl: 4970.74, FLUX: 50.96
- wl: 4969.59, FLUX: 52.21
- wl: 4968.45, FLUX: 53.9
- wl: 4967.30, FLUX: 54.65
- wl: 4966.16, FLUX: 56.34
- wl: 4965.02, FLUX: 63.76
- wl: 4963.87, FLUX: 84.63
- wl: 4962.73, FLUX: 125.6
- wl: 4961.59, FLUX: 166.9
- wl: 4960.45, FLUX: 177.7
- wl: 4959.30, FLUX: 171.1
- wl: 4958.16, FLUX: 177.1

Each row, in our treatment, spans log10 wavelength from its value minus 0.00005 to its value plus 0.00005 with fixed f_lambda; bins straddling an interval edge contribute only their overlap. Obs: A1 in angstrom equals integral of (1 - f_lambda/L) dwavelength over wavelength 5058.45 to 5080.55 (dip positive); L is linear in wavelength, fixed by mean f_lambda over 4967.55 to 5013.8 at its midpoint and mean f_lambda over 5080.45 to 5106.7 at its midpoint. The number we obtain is 7.7 angstrom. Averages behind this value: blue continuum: 136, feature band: 39.9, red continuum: 39.2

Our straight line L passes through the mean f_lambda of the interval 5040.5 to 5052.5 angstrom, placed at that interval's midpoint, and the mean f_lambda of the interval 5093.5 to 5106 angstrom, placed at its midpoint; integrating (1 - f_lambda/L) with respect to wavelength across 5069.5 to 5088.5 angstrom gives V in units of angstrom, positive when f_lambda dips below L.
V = 0.6 angstrom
